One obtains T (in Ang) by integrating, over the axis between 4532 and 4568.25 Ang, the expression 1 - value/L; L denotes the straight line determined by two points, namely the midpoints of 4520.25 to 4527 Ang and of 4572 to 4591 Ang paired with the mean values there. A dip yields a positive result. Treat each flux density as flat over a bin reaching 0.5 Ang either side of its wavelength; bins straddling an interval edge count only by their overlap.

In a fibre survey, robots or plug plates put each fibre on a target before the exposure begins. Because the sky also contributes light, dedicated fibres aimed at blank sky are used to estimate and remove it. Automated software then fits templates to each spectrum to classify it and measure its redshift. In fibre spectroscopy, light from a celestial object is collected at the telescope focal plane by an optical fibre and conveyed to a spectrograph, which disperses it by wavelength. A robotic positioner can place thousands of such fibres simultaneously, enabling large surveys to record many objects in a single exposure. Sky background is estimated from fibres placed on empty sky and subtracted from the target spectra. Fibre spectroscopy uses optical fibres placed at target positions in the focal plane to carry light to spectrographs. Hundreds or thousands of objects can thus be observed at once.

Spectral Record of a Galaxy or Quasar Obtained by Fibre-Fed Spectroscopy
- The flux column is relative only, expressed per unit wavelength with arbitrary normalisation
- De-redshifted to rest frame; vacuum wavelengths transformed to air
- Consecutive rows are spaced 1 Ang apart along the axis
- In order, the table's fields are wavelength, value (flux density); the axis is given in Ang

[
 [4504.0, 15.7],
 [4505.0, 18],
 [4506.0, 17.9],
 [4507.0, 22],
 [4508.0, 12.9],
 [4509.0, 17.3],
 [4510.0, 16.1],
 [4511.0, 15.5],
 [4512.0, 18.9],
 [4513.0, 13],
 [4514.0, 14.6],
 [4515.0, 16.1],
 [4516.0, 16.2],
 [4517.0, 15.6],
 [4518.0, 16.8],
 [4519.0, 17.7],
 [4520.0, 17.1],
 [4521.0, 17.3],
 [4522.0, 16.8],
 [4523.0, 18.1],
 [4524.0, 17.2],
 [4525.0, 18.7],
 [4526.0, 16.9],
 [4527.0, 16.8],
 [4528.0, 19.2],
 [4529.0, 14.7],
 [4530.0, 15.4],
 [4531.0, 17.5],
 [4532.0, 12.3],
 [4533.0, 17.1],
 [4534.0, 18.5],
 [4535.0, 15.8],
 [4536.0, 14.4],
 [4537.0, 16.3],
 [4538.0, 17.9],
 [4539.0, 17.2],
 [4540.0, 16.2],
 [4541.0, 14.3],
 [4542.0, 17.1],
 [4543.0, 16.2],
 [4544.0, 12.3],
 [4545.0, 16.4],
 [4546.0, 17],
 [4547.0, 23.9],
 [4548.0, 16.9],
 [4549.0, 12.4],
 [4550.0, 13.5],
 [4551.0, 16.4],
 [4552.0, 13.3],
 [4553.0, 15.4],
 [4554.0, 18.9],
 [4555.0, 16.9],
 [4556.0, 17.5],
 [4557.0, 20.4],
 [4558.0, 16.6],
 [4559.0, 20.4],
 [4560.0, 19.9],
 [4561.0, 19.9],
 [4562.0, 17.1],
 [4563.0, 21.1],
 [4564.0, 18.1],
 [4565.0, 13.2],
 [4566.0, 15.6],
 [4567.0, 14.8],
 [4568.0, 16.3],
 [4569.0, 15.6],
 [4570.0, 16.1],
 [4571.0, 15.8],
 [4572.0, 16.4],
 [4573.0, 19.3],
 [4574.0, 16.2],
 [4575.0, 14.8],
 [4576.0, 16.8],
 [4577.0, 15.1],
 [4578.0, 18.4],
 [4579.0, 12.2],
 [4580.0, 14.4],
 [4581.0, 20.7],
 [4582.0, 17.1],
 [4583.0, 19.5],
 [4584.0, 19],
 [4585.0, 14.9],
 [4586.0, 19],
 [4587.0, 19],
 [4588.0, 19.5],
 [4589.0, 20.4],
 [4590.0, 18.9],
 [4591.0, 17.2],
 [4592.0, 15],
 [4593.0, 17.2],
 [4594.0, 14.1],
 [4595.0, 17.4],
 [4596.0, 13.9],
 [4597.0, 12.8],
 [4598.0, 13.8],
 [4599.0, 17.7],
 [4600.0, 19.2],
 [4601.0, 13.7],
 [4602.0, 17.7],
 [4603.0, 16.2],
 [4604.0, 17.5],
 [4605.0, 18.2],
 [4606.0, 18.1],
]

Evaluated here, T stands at 1.5 Ang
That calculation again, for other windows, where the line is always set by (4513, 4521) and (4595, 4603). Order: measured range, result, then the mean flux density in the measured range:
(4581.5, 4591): -1.65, 18.5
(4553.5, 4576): -2.00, 17.3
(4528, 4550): -0.21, 16.2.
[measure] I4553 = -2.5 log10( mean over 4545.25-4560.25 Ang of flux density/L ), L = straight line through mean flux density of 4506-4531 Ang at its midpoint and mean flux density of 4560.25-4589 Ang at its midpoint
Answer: -0.02 mag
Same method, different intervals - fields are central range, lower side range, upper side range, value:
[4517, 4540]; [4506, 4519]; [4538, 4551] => -0.03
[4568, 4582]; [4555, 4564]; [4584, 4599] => 0.10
